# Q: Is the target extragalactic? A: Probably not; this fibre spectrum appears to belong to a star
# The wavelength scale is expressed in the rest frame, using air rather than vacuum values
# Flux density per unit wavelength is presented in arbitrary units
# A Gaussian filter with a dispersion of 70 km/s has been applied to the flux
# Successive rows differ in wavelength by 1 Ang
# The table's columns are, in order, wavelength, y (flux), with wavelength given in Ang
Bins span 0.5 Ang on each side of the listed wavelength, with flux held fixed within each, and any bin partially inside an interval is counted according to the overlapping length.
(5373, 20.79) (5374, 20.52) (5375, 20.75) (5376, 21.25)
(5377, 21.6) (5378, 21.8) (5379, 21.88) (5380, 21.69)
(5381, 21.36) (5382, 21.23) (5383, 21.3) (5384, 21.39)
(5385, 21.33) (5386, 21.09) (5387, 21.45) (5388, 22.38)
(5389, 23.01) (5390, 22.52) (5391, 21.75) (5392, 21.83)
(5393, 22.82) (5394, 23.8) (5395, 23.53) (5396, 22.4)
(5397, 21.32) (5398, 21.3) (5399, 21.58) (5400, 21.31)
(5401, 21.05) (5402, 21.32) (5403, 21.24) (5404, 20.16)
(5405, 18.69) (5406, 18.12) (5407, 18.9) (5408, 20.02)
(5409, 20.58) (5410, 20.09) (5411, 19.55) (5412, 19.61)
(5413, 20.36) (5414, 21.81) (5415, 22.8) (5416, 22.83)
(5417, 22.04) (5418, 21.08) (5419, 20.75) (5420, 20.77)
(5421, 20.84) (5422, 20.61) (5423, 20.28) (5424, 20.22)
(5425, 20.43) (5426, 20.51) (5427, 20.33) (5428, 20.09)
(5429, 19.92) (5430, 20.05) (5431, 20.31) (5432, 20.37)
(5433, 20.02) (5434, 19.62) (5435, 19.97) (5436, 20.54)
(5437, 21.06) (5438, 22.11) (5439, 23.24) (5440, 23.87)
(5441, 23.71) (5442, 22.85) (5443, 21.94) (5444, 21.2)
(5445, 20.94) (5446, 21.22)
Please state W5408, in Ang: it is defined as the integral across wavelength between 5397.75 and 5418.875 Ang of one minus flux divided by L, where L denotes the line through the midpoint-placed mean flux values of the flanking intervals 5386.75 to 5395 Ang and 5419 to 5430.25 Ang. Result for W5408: 0.7 Ang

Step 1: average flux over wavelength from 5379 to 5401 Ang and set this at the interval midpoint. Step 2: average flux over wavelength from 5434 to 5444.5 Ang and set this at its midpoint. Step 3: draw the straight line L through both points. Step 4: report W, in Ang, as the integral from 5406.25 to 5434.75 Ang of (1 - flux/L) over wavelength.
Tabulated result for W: 1.8 Ang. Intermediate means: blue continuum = 21.9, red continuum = 21.9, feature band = 20.5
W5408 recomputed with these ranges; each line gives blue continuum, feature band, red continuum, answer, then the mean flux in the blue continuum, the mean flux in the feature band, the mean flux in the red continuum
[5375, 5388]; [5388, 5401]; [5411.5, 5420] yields -0.5 Ang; 21.5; 22.2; 21.4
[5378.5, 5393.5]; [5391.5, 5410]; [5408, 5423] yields 0.3 Ang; 21.8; 21.1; 20.9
